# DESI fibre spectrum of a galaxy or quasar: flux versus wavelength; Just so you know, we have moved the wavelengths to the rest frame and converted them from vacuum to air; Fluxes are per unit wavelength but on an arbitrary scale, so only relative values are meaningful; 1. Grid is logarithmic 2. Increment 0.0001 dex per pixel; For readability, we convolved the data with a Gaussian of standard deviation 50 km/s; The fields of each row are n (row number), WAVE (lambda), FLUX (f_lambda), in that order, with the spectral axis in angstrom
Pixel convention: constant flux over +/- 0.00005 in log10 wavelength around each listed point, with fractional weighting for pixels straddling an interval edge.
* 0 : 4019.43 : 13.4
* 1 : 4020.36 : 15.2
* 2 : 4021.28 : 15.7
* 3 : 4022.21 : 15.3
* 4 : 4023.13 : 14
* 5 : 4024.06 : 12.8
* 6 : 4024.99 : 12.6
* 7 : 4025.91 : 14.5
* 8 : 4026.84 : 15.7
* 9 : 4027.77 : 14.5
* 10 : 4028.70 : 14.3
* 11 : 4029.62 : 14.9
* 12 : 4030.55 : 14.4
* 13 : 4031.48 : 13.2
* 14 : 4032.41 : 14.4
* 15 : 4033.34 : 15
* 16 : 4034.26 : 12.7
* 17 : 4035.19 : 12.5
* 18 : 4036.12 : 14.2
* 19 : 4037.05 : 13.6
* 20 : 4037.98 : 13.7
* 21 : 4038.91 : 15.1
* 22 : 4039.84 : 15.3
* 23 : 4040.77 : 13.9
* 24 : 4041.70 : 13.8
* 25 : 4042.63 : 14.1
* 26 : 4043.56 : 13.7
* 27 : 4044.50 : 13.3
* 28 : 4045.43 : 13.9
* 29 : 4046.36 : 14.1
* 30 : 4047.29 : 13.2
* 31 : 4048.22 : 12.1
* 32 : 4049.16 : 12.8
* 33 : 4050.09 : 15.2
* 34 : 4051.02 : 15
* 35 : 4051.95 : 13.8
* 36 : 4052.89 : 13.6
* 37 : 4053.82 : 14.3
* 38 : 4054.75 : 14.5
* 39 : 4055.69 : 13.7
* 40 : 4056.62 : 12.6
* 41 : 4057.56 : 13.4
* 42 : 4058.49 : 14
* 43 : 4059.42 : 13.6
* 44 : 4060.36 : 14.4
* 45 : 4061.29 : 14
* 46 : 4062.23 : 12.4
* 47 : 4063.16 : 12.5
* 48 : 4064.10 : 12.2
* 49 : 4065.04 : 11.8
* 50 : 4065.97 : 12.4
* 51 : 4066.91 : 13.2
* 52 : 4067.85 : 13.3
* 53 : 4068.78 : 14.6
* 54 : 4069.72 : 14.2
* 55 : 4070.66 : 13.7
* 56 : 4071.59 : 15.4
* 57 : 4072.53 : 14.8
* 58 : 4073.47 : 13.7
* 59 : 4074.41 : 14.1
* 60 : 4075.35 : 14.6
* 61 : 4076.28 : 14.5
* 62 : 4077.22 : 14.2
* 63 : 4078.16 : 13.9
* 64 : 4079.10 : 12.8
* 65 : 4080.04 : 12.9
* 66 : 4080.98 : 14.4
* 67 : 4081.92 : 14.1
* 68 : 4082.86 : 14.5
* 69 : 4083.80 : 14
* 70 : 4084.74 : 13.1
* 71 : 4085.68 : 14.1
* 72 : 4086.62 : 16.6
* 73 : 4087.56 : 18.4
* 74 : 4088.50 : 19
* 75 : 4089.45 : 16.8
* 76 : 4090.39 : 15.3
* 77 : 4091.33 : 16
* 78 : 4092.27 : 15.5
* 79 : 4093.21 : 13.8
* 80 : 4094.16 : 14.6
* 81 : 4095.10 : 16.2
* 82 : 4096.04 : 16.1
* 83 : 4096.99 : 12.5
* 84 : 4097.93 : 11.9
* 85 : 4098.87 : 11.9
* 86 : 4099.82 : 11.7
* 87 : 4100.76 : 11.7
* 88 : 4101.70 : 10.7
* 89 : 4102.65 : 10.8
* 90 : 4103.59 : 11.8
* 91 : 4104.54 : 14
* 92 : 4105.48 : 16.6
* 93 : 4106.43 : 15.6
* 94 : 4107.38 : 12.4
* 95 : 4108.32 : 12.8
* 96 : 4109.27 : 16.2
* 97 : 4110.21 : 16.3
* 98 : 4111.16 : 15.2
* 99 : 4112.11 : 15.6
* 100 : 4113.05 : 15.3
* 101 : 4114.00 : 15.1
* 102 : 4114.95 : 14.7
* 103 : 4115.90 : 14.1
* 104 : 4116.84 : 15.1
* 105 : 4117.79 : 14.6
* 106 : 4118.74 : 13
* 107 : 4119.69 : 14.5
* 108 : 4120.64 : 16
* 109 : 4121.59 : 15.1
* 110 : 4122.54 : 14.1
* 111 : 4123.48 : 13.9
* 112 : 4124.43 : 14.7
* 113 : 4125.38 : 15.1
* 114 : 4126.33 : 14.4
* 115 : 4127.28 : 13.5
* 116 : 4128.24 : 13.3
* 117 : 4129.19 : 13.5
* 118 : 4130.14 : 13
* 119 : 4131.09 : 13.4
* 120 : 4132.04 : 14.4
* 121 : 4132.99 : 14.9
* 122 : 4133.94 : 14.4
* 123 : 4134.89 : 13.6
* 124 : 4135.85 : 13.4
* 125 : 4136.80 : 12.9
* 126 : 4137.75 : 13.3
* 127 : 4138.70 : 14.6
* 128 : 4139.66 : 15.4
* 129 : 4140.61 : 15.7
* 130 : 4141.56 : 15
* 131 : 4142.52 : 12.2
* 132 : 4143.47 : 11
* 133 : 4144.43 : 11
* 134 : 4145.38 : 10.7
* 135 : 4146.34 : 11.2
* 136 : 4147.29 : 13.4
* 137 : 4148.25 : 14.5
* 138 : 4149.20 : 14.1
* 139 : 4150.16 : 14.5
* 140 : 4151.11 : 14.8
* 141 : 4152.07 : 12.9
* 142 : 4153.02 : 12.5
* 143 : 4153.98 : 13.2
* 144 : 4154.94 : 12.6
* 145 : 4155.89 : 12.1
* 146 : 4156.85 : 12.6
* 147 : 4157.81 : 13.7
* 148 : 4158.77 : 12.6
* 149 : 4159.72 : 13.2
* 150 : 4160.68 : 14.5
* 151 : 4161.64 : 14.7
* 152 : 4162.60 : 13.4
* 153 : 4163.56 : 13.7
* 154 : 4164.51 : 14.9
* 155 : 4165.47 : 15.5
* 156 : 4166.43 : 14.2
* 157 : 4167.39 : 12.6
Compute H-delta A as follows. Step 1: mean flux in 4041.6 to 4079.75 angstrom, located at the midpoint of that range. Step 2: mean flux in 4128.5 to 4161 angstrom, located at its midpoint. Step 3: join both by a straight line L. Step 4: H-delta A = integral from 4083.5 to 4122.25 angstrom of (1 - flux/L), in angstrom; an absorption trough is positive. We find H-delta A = -2.8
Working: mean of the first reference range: 13.7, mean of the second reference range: 13.4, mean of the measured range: 14.5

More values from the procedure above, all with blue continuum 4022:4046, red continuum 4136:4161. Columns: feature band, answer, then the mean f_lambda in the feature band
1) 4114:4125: -0.9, 14.6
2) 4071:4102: -1.6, 14.4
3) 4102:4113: -0.6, 14.3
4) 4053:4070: 0.6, 13.4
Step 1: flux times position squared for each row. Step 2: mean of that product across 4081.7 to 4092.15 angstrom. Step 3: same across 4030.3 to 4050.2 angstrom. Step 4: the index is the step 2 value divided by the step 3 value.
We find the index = 1.2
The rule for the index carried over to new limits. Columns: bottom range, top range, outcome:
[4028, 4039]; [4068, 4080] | 1.03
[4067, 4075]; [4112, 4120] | 1.05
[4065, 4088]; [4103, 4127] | 1.05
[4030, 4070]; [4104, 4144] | 1.09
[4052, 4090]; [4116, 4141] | 1.04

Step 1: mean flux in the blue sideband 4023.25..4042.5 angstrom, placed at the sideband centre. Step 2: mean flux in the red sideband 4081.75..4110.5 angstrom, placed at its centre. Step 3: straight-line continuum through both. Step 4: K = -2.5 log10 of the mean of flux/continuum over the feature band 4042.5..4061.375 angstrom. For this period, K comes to 0.029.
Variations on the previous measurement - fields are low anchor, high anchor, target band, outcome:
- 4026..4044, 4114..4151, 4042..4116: 0.00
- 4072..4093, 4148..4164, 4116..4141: -0.02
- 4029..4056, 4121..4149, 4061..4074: 0.03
